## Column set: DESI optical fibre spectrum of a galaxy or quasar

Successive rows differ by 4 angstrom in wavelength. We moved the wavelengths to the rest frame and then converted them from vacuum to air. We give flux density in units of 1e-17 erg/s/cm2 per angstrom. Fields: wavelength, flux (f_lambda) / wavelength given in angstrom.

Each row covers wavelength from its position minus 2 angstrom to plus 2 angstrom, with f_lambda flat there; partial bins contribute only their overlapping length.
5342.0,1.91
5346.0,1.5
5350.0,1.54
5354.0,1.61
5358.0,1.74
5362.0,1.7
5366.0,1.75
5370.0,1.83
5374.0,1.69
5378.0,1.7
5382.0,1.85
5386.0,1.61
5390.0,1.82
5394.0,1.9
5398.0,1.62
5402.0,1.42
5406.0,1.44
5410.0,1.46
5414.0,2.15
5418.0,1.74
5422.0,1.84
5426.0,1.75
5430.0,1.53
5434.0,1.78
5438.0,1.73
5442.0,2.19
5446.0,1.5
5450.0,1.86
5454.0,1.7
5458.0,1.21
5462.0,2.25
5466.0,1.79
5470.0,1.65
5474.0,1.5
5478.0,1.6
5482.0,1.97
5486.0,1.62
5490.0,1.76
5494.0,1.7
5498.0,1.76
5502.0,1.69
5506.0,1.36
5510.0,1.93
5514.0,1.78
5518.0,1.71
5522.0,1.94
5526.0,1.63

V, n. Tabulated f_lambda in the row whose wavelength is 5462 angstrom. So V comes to 2.25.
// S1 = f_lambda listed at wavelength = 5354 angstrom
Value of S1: 1.61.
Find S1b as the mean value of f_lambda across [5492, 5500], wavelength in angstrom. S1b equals 1.73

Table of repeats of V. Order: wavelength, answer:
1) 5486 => 1.62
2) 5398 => 1.62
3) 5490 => 1.76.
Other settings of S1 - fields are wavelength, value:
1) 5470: 1.65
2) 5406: 1.44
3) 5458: 1.21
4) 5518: 1.71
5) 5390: 1.82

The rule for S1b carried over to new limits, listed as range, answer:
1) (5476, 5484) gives 1.79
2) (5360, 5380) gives 1.73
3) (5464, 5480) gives 1.64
